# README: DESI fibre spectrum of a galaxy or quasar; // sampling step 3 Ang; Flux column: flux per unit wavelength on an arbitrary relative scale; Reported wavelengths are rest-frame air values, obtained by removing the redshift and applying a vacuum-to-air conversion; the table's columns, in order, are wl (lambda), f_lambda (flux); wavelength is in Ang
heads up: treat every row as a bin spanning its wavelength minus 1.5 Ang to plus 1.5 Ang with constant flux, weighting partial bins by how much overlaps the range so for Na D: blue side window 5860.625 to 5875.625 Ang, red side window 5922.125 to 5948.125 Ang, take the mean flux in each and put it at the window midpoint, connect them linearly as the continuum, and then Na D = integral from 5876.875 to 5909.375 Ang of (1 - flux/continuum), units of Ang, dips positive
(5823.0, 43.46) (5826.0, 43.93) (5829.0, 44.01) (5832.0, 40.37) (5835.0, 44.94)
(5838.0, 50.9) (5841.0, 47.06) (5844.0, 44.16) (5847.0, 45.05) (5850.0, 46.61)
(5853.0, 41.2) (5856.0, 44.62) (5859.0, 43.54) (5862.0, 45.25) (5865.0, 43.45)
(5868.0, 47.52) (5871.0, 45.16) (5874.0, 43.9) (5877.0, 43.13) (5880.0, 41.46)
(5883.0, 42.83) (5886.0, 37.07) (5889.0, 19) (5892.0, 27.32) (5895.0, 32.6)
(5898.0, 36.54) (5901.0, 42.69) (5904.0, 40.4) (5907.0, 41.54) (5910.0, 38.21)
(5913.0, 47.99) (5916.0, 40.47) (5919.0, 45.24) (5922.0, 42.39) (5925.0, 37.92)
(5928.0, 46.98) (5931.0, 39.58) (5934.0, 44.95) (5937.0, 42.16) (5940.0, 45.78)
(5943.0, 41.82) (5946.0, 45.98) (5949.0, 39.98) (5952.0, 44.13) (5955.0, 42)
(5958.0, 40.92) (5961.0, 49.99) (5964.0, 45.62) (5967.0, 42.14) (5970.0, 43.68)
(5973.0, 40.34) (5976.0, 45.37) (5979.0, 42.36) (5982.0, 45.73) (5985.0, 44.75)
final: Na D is 5.7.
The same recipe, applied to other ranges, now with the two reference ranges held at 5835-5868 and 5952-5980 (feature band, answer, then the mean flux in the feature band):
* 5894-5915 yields 2.0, 40.2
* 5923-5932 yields 0.5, 41.6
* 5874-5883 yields 0.4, 42.7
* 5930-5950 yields 0.4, 43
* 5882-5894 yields 3.7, 31.1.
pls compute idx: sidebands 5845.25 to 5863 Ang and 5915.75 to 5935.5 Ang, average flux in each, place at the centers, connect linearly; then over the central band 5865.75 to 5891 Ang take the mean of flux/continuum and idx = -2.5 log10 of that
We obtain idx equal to 0.10 mag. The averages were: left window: 44.4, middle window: 39.9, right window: 42.6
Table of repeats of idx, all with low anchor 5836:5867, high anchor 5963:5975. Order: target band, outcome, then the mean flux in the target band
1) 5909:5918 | 0.04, 42.6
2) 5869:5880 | 0.02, 43.9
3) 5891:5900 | 0.32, 33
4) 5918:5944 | 0.02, 43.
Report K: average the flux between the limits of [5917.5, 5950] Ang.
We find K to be 43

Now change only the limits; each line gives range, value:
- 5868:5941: 40.3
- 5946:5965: 43.9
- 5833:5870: 45.3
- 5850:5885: 43.8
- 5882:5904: 34.2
